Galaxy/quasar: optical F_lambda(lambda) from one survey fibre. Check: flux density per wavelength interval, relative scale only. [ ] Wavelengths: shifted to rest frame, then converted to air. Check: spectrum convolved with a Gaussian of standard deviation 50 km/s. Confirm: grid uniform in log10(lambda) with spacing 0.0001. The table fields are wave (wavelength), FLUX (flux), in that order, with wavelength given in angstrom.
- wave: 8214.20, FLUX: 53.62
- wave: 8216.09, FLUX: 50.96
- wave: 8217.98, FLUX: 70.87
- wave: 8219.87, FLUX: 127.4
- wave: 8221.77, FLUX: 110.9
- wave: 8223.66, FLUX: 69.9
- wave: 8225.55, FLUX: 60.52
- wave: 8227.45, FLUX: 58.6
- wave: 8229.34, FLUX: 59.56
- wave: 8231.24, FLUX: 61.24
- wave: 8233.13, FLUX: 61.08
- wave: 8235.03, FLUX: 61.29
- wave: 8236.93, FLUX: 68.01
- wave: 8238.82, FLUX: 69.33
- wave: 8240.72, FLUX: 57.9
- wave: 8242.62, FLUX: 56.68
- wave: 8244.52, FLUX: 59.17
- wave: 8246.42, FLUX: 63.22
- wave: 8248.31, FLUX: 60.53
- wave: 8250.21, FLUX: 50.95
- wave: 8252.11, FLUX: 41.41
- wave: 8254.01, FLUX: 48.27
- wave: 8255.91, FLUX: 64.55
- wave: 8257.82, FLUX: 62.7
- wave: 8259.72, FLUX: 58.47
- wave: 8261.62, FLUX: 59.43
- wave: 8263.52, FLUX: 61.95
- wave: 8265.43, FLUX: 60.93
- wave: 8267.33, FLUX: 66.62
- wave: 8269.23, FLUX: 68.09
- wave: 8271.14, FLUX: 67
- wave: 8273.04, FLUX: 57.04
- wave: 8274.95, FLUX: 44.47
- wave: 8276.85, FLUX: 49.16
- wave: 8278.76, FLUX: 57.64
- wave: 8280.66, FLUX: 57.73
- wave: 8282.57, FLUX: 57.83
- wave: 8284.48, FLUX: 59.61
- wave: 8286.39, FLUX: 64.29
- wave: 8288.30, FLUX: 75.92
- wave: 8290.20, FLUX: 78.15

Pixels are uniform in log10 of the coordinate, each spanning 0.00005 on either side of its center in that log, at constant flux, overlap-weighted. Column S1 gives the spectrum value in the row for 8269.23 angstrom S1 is 68.09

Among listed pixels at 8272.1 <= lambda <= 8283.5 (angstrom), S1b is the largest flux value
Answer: 57.83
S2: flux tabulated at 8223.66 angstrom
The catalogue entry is 69.9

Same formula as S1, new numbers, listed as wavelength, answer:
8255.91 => 64.55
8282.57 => 57.83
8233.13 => 61.08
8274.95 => 44.47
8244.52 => 59.17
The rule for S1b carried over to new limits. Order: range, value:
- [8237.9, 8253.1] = 69.33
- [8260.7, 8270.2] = 68.09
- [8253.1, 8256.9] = 64.55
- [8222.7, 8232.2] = 69.9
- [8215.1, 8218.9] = 70.87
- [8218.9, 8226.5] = 127.4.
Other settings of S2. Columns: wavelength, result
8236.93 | 68.01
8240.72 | 57.9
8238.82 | 69.33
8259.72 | 58.47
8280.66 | 57.73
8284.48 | 59.61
